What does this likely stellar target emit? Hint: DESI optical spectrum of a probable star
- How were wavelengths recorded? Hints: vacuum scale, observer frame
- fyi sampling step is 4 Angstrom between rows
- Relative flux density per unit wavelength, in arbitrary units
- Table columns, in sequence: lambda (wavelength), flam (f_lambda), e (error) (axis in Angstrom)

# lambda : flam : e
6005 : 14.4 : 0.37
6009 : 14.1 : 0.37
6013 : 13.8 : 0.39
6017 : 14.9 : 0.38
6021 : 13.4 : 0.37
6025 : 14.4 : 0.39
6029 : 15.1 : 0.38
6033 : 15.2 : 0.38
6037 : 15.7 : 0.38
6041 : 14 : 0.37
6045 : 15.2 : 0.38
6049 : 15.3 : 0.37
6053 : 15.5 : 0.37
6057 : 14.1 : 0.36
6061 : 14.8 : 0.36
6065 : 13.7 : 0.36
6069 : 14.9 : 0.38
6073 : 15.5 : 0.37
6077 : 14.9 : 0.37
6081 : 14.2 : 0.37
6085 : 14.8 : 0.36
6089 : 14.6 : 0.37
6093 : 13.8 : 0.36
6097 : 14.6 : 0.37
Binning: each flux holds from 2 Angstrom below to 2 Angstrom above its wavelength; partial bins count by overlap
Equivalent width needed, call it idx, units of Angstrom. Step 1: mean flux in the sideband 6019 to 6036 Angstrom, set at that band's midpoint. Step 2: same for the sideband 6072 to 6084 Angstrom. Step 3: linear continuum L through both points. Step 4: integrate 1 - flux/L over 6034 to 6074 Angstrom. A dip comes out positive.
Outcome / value -0.4 Angstrom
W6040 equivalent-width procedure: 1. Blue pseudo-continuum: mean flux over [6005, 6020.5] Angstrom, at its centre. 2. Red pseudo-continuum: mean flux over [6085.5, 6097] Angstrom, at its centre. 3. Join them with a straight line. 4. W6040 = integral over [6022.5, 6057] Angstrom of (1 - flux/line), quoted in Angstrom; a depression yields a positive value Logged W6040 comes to -1.7 Angstrom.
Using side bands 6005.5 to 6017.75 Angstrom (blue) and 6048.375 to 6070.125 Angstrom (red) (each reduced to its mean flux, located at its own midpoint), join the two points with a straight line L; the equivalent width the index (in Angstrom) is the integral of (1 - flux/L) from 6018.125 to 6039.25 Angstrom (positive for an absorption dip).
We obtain -0.5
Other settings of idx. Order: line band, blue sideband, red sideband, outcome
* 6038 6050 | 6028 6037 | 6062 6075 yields 0.2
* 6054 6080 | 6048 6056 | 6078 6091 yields 0.5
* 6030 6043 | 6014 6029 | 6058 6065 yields -0.6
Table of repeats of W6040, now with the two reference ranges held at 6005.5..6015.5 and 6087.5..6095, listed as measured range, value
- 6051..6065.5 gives -0.5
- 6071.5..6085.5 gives -0.7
